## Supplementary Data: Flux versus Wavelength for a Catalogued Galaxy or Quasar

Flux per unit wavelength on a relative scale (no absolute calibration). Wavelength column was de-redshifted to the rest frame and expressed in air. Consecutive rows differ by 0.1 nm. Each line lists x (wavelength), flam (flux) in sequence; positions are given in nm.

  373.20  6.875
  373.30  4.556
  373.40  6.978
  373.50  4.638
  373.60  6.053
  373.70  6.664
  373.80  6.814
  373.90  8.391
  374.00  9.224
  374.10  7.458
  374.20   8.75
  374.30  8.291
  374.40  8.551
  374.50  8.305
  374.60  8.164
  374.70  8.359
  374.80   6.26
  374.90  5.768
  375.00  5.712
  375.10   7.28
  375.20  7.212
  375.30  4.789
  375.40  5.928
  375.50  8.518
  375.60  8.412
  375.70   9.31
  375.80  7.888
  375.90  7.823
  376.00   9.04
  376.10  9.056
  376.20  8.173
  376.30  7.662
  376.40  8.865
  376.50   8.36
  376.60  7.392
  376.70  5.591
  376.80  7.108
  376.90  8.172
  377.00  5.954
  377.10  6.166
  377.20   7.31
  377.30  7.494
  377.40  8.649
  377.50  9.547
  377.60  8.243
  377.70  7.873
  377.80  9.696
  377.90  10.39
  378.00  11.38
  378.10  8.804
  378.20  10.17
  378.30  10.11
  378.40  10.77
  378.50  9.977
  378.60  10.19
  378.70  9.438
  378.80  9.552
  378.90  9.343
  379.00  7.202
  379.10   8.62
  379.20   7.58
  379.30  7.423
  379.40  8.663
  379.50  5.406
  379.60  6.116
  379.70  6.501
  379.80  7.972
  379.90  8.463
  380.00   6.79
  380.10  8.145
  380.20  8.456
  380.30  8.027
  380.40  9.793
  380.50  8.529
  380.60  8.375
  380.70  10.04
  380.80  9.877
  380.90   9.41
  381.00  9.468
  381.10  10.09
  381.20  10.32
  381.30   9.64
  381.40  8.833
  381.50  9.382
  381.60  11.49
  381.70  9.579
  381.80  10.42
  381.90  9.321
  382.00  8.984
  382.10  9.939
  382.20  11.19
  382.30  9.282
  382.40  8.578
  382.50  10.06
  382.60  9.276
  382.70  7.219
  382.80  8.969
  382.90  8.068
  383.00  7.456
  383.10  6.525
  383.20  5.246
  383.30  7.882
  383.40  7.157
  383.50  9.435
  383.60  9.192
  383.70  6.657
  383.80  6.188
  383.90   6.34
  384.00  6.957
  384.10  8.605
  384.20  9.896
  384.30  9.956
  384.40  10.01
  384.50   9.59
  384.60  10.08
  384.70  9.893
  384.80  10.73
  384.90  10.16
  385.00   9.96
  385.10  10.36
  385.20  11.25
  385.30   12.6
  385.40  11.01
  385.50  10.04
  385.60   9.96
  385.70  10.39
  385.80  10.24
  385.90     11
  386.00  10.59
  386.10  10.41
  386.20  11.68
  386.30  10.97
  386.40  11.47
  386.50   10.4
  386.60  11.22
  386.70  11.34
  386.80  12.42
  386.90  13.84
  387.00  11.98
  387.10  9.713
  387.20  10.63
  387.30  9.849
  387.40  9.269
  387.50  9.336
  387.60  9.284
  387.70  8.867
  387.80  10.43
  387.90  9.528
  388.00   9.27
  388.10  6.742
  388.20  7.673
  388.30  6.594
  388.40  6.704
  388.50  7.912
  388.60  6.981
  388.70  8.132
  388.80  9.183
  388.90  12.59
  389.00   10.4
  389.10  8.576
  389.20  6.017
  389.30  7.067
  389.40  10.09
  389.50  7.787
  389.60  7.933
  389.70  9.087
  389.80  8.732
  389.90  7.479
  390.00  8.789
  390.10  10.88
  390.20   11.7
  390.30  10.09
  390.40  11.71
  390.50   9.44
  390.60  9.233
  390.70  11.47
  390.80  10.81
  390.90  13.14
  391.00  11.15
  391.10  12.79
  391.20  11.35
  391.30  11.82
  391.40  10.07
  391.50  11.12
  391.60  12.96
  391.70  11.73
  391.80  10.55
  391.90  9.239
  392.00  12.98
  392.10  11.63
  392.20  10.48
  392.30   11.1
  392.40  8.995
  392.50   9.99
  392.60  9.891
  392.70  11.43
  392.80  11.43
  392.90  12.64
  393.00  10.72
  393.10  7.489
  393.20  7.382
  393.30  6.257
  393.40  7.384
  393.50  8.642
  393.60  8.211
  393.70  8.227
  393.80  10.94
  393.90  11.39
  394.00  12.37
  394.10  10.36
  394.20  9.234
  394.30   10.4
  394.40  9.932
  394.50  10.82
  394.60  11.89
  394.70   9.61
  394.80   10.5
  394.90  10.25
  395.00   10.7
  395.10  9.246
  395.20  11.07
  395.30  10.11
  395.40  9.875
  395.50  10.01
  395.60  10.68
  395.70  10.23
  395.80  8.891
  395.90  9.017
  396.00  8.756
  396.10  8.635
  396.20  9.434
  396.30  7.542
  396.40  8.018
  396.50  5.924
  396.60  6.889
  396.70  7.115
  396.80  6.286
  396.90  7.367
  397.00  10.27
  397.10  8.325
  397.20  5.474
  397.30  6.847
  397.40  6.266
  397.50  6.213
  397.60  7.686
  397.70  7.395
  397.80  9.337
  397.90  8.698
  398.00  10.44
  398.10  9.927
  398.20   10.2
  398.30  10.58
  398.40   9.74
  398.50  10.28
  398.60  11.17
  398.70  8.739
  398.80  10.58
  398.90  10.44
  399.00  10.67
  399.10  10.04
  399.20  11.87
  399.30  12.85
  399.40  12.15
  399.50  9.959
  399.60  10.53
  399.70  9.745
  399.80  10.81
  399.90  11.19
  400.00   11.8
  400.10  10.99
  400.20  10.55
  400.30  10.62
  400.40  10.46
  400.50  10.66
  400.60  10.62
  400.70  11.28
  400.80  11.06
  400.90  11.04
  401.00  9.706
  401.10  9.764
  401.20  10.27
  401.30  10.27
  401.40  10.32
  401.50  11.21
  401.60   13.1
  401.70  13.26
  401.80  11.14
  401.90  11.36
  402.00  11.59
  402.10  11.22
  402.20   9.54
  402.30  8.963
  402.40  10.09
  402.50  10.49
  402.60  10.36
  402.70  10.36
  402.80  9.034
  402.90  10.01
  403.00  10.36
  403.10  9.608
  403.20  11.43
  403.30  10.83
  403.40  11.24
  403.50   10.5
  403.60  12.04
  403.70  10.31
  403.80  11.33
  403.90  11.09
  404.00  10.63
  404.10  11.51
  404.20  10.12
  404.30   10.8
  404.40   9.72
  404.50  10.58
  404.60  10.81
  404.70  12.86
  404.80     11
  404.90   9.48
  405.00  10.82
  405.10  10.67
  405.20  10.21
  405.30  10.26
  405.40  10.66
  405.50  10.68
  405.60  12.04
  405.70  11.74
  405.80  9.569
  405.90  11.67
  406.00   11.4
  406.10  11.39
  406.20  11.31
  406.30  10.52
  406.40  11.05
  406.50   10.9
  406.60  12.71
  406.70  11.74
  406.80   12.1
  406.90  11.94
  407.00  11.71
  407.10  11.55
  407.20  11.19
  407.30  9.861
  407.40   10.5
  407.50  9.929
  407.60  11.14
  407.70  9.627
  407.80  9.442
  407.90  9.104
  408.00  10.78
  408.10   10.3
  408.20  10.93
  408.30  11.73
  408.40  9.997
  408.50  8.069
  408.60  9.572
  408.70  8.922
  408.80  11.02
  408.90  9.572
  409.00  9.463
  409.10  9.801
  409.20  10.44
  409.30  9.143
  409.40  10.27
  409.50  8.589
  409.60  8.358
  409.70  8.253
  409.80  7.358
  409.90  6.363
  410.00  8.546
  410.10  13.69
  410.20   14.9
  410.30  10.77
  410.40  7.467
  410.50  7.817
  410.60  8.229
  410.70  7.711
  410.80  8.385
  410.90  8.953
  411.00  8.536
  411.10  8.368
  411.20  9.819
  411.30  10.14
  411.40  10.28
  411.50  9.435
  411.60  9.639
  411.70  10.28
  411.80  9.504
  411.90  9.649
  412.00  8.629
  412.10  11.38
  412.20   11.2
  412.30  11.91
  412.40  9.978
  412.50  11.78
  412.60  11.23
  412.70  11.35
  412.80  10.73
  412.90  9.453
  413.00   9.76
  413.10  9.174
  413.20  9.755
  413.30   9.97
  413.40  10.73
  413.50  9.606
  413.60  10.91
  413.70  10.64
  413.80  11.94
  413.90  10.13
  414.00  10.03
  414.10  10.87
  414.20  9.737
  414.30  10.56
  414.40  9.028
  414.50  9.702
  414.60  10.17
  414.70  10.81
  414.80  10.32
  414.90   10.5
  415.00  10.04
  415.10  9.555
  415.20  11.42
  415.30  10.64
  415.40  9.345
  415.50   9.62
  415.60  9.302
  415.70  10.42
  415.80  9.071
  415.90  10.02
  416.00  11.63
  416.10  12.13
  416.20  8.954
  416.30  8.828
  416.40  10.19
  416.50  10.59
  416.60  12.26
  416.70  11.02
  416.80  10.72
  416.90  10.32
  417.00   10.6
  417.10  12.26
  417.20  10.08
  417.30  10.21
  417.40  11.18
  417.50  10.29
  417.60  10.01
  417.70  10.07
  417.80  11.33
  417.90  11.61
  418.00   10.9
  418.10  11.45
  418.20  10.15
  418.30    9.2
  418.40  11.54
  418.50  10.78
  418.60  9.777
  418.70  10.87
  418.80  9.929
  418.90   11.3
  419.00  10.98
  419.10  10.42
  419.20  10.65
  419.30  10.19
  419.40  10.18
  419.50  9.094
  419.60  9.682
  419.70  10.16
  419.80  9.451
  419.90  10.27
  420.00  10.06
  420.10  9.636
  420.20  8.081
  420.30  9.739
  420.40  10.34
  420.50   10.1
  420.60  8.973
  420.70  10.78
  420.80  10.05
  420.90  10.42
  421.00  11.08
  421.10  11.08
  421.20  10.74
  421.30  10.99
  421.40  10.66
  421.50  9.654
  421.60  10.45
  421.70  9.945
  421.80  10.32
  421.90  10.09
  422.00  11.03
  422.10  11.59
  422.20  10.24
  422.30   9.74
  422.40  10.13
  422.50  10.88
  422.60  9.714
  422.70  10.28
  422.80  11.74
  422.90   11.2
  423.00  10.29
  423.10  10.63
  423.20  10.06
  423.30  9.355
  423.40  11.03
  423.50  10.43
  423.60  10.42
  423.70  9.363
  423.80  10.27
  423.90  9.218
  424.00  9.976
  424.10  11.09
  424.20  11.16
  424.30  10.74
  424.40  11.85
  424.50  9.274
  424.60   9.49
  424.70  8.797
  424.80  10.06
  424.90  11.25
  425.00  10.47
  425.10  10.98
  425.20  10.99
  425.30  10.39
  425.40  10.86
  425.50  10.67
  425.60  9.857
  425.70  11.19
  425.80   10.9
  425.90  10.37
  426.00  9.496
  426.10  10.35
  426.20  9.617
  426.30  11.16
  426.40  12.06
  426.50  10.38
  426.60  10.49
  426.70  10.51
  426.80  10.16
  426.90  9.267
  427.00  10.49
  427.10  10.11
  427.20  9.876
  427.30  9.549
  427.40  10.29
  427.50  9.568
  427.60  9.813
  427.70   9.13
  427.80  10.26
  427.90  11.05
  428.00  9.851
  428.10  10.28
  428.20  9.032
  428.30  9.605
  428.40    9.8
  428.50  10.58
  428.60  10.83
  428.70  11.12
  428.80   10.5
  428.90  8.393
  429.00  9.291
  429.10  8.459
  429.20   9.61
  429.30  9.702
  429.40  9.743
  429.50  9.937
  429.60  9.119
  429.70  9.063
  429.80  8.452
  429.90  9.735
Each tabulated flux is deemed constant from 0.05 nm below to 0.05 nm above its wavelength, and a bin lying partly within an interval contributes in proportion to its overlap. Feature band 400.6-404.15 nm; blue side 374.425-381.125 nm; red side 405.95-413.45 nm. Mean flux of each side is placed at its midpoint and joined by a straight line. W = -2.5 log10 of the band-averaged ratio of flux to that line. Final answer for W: -0.12 mag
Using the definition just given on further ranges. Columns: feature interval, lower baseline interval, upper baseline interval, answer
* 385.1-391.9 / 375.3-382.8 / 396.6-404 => -0.09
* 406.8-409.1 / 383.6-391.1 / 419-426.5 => -0.03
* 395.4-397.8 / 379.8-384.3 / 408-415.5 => 0.16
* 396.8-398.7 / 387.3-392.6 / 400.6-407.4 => 0.20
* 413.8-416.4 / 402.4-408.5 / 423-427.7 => 0.04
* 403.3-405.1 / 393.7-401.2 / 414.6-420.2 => -0.10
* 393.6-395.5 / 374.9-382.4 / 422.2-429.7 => -0.14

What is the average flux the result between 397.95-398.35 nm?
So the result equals 10.3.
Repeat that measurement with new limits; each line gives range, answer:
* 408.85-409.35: 9.68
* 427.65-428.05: 10.1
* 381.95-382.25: 10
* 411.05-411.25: 9.09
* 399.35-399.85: 10.6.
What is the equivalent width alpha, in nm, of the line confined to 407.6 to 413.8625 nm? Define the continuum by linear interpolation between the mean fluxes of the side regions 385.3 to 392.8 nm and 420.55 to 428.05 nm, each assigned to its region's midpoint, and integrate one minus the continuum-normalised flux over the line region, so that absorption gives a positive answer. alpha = 0.26 nm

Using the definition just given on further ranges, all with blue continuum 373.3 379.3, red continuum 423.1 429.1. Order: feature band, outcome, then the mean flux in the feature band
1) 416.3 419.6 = -0.24 nm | 10.6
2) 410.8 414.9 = -0.21 nm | 10.1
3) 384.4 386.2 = -0.45 nm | 10.5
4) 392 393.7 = -0.18 nm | 9.66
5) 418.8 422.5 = -0.10 nm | 10.2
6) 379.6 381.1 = -0.06 nm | 8.53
